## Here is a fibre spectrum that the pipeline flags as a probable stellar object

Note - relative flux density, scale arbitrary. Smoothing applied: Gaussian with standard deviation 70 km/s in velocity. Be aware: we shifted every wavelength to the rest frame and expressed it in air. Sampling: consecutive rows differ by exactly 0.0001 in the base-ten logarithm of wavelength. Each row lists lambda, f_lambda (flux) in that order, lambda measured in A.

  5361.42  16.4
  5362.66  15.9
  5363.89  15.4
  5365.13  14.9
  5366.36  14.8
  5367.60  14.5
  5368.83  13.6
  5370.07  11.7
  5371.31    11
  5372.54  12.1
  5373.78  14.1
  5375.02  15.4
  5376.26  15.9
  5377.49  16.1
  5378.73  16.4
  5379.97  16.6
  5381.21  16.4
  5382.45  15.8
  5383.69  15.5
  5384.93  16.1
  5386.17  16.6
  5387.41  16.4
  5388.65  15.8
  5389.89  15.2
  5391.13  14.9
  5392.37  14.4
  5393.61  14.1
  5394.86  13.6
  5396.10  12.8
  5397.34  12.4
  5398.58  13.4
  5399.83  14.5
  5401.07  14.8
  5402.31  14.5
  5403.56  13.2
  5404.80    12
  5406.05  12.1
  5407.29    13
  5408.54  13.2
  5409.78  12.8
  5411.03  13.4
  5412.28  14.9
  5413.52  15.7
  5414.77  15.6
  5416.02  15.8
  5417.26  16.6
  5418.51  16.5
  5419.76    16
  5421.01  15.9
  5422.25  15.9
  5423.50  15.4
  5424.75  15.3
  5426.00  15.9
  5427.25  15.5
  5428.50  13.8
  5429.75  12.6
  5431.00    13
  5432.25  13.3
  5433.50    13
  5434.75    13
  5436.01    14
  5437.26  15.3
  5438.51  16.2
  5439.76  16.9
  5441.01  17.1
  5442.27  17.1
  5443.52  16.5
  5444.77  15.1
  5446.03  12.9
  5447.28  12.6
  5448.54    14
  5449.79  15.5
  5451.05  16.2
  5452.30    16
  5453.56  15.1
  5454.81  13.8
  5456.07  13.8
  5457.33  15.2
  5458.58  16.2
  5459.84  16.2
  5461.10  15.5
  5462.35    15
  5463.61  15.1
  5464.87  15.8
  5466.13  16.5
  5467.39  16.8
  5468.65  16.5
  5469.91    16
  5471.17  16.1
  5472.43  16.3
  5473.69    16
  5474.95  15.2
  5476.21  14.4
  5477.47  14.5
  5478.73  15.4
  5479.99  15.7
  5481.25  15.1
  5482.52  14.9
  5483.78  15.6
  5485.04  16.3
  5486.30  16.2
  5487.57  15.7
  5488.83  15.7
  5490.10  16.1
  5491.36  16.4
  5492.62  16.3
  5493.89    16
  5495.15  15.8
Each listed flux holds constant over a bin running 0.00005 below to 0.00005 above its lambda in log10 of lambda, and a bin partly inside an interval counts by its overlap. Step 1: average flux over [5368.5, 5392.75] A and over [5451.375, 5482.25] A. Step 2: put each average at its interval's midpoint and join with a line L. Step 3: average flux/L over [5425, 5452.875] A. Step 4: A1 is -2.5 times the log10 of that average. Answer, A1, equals 0.04 mag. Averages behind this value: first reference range 15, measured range 14.8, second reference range 15.5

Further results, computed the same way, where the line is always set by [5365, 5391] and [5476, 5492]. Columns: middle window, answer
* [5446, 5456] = 0.06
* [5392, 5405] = 0.11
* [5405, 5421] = 0.04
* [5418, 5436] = 0.05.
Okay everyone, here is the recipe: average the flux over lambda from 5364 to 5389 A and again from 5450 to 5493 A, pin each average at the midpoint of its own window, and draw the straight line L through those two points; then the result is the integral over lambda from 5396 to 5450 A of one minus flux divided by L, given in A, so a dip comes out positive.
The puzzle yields 2.7 A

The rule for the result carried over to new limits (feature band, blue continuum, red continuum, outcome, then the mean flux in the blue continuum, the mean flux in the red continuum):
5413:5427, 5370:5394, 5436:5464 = -0.59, 15.1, 15.3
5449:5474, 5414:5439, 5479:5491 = -0.44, 14.9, 15.7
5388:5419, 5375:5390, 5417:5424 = 3.57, 16.1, 16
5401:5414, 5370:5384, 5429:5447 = 1.09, 14.9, 14.7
